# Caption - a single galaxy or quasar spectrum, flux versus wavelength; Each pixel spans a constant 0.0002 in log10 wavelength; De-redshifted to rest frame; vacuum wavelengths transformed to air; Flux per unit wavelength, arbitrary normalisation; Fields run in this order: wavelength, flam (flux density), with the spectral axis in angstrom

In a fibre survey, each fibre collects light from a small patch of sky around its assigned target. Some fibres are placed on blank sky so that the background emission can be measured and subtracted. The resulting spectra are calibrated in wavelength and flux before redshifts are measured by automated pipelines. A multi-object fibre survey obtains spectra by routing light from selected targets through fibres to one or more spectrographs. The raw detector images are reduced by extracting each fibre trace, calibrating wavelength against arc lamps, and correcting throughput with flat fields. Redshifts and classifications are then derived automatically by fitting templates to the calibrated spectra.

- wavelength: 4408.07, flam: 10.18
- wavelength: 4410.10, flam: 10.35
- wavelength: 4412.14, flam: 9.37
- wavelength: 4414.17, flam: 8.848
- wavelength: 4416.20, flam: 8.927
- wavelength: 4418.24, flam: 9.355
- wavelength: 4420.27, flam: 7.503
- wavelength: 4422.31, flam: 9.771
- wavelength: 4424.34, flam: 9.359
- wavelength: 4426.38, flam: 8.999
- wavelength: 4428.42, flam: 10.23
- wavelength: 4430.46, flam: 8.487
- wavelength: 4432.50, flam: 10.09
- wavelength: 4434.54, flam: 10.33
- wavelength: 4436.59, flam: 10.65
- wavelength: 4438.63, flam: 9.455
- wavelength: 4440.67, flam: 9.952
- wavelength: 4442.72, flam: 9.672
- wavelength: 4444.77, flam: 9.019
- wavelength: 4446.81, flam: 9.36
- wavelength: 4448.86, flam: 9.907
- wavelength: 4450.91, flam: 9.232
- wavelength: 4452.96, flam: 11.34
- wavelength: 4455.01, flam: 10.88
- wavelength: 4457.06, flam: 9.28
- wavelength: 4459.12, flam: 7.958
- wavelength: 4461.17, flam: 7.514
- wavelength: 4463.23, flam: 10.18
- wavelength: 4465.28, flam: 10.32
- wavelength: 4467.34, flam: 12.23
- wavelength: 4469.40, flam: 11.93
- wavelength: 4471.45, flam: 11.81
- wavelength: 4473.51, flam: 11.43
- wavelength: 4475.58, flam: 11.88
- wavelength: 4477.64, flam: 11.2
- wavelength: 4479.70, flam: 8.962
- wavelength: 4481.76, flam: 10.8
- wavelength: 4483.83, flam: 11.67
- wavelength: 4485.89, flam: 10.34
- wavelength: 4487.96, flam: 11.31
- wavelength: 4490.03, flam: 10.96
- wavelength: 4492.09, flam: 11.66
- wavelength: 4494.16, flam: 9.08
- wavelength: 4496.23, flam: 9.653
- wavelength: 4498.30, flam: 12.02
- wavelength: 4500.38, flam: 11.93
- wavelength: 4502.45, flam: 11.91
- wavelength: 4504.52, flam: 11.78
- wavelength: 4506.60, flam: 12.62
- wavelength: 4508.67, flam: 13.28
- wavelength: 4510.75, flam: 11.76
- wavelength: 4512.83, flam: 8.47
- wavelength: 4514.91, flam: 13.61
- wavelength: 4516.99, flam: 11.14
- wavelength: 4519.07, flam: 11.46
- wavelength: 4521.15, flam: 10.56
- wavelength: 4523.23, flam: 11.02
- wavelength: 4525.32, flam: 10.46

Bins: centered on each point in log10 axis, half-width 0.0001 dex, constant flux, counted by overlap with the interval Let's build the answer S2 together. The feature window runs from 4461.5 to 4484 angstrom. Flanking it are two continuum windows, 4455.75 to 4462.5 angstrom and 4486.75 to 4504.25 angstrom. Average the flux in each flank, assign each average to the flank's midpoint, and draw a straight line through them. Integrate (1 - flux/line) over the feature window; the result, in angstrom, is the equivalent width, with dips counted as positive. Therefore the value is -3.8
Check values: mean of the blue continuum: 8.44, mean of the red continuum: 11.1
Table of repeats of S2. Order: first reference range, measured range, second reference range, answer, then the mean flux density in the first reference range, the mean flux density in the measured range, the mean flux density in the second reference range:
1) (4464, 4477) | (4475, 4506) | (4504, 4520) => 1.7 angstrom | 11.6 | 11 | 11.8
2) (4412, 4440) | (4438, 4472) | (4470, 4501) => 0.6 angstrom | 9.39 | 9.99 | 11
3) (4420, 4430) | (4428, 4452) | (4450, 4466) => -0.7 angstrom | 9.26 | 9.69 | 9.58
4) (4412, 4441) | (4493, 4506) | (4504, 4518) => 0.4 angstrom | 9.41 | 11.1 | 11.8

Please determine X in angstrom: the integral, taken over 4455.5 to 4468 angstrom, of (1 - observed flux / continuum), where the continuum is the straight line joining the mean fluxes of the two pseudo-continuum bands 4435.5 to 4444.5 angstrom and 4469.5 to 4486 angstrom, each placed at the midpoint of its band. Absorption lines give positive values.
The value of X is 1.2 angstrom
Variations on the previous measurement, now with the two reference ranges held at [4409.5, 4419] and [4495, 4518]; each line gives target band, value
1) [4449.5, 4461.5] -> 1.0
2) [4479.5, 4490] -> 0.3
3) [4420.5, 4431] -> 0.4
